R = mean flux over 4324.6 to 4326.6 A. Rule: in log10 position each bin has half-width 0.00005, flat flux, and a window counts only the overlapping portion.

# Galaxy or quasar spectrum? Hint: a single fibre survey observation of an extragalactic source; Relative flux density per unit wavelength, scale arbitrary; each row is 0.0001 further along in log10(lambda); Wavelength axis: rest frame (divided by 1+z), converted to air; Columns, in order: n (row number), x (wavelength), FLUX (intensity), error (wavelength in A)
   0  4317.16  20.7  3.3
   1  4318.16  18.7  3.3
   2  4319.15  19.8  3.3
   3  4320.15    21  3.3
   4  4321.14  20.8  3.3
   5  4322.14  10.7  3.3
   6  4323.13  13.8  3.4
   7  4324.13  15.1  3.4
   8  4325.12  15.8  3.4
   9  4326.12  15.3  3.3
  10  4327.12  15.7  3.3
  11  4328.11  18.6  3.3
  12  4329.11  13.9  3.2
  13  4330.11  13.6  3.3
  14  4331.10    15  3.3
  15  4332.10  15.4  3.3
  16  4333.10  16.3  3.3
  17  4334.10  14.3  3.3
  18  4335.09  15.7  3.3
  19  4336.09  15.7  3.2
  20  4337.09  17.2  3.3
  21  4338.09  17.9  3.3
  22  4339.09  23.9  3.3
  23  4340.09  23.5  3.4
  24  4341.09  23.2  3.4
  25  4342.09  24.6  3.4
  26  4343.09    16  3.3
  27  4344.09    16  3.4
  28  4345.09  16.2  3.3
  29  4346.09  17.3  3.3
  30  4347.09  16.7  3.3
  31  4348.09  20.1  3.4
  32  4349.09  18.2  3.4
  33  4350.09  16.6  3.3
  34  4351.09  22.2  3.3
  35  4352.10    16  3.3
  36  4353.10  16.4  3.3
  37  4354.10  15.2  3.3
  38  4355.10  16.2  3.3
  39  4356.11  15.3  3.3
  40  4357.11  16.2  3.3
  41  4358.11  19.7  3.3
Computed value 15.6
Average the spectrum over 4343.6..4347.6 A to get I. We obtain 16.6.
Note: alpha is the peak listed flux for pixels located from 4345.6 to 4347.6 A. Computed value 17.3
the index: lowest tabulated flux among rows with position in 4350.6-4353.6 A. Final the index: 16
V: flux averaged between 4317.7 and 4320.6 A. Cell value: 19.8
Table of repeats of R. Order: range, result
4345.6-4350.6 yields 17.8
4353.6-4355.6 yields 15.7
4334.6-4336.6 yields 15.7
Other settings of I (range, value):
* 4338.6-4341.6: 23.5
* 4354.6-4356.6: 15.7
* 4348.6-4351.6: 19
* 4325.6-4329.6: 15.9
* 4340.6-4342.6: 23.9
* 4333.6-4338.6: 16.2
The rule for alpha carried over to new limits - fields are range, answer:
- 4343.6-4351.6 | 22.2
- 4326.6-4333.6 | 18.6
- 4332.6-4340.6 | 23.9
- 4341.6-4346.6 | 24.6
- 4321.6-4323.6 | 13.8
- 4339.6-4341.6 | 23.5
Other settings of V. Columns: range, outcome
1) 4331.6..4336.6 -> 15.5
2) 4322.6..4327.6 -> 15.1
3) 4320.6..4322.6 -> 16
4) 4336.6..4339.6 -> 19.7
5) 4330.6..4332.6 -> 15.2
